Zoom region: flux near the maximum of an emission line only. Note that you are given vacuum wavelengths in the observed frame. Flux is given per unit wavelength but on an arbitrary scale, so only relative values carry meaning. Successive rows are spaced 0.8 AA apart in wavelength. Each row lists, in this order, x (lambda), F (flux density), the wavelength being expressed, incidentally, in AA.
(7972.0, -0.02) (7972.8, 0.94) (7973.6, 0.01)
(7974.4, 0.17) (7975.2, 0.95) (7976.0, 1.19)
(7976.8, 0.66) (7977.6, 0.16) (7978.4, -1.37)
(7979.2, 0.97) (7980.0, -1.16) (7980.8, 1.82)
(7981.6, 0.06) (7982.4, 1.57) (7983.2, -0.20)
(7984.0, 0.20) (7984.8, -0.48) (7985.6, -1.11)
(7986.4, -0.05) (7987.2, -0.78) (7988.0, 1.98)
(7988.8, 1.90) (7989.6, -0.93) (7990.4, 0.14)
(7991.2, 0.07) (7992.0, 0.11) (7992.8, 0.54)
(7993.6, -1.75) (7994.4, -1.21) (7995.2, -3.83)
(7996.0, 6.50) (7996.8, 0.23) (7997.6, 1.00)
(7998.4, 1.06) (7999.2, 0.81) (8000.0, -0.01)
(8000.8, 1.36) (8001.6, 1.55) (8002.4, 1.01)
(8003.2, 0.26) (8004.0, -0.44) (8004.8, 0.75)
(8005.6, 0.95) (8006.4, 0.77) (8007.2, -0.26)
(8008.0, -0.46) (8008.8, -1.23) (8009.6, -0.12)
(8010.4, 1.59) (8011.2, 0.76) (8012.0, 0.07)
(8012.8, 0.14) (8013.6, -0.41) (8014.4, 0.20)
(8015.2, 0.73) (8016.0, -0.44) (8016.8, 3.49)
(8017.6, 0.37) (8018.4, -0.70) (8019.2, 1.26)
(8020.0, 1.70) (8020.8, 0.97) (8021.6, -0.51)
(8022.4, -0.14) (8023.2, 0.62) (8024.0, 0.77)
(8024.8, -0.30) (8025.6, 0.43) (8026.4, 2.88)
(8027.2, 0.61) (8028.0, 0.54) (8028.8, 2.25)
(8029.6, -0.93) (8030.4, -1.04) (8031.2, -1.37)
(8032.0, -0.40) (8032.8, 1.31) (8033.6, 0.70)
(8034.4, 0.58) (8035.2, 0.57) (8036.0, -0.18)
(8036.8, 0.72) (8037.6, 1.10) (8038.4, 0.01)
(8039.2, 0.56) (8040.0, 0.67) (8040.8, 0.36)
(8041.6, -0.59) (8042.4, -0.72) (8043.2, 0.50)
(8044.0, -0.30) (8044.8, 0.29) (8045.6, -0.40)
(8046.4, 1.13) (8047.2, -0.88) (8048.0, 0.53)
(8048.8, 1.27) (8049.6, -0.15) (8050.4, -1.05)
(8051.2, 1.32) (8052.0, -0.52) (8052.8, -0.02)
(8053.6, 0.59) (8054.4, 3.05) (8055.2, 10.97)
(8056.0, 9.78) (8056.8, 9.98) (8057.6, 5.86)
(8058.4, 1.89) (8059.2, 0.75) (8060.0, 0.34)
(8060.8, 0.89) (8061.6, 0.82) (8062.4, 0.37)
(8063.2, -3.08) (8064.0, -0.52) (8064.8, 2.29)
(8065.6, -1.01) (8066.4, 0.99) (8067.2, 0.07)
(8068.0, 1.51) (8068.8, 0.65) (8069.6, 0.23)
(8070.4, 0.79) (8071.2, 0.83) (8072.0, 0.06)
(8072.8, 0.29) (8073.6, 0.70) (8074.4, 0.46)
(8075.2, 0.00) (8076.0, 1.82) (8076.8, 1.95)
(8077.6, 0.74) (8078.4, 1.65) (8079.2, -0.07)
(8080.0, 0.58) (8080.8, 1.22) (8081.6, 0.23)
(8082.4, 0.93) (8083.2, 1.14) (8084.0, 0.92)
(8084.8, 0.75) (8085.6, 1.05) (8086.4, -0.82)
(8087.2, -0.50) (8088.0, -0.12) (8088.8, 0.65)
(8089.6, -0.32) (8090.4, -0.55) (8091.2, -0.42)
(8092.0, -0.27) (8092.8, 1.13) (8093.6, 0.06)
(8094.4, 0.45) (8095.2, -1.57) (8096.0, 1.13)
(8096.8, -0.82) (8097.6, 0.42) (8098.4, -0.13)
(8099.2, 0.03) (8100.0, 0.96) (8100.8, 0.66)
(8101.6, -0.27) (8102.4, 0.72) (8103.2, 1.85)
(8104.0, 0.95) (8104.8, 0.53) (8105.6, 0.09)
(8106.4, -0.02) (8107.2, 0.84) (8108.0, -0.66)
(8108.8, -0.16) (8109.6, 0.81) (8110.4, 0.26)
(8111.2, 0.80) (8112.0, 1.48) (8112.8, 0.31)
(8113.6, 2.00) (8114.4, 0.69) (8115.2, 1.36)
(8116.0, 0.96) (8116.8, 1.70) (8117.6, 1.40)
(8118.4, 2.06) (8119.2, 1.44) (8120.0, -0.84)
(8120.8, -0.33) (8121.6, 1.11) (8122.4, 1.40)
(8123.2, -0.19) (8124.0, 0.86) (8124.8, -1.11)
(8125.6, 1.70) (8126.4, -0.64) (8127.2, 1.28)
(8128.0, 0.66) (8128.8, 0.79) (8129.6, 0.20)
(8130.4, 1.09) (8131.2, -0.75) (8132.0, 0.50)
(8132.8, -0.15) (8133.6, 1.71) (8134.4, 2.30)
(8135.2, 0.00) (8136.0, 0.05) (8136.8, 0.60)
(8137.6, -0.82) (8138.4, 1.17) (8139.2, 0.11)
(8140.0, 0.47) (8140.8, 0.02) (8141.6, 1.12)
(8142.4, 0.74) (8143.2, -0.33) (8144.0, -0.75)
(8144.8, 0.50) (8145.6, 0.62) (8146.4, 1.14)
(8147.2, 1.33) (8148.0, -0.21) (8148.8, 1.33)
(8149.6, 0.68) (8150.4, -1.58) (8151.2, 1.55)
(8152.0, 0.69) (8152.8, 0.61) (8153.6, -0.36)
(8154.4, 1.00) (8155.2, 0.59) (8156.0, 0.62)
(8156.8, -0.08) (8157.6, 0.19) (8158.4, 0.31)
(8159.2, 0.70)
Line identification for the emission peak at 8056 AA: Halpha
